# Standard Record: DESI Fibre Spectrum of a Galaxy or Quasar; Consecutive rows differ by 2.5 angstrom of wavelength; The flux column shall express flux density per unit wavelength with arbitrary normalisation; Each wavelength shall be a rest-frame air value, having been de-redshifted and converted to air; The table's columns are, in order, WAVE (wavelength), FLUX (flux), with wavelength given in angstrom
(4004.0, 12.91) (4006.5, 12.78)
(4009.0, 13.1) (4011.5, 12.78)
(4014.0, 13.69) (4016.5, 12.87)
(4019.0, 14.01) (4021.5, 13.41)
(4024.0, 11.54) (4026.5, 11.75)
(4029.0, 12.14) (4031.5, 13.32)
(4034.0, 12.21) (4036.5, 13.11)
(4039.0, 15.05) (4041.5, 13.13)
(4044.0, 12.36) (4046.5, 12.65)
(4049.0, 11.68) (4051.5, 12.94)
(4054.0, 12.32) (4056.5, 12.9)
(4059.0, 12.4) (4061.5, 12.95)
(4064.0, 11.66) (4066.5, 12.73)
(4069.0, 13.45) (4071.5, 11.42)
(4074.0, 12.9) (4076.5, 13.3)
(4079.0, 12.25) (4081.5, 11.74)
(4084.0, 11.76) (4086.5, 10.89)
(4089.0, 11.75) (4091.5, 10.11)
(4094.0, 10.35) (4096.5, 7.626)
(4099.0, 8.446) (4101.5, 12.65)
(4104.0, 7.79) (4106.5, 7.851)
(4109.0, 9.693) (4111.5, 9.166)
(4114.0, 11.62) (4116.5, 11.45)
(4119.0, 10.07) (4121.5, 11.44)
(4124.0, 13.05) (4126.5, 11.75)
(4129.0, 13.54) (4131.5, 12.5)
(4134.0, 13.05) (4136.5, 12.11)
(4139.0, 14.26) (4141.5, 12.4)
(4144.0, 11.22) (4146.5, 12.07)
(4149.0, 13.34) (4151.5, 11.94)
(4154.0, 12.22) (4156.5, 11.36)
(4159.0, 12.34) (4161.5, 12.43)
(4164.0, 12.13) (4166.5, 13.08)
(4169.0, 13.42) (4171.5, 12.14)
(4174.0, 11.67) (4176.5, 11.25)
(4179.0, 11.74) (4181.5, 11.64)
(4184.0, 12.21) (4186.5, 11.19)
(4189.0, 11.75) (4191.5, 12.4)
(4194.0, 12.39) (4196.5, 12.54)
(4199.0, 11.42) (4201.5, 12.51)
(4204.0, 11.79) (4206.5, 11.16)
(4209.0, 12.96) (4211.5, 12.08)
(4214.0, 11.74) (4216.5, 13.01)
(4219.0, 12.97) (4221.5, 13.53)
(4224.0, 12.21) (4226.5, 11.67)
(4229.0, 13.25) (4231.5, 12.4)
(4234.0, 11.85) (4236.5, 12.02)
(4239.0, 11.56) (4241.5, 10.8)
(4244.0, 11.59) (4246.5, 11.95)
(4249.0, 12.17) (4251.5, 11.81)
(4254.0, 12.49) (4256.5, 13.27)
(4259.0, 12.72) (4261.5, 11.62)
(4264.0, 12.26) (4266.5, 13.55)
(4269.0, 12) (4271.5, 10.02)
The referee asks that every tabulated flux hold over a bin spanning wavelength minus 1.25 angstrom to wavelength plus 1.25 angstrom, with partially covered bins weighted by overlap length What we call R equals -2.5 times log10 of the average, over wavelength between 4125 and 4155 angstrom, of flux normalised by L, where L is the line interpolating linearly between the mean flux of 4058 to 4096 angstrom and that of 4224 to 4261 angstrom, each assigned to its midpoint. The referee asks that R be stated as -0.05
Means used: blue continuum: 11.9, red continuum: 12.1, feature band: 12.5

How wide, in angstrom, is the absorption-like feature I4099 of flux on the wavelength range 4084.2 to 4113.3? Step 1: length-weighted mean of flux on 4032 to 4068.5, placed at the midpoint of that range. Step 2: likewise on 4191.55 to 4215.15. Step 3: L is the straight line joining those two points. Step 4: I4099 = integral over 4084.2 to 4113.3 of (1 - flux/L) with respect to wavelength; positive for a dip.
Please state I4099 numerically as 6.4 angstrom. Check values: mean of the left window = 12.7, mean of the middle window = 9.78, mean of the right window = 12.1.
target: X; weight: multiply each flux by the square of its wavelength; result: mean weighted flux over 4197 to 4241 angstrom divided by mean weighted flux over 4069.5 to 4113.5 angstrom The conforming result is 1.2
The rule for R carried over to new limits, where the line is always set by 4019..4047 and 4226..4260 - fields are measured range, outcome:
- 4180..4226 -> 0.01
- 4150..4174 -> 0.01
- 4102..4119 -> 0.27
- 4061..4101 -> 0.11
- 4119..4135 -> 0.01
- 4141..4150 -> 0.02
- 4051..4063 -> 0.01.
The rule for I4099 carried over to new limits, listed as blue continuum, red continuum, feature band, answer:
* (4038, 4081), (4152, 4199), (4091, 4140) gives 5.78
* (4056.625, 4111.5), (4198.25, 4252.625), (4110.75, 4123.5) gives 0.46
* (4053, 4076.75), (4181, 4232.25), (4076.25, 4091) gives 0.91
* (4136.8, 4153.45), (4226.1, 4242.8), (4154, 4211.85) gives 0.91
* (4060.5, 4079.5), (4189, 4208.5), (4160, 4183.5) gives -0.01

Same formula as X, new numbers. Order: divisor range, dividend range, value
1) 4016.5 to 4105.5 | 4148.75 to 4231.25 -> 1.08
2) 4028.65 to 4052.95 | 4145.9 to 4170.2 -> 1.02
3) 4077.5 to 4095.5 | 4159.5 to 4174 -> 1.16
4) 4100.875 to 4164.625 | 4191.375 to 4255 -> 1.09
